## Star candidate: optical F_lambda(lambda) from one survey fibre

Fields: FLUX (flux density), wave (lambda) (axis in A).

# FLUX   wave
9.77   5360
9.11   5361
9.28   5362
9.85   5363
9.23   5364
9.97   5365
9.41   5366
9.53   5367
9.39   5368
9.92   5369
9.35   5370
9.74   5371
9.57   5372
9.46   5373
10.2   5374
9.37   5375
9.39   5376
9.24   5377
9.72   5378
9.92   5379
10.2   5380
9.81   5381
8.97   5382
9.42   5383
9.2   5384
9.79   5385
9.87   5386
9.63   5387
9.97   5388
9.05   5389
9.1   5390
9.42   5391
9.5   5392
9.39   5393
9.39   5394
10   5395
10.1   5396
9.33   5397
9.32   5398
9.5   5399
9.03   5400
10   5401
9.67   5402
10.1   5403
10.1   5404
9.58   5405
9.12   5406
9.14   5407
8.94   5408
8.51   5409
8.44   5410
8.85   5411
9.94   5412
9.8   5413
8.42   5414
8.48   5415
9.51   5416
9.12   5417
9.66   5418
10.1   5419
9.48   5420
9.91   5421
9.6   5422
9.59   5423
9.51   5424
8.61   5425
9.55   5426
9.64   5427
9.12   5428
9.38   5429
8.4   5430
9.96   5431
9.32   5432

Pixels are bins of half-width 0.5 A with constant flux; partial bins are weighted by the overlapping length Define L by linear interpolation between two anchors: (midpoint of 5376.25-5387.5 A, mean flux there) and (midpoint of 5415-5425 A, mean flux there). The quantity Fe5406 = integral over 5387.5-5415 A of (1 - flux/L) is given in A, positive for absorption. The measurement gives 0.5 A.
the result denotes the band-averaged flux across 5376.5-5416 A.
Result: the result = 9.44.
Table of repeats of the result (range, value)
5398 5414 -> 9.35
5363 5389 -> 9.6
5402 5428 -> 9.35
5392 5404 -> 9.64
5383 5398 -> 9.54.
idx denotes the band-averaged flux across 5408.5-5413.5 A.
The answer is 9.11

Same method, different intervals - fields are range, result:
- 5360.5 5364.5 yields 9.37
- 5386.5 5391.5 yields 9.43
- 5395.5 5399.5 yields 9.56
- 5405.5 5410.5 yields 8.83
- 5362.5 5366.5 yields 9.62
